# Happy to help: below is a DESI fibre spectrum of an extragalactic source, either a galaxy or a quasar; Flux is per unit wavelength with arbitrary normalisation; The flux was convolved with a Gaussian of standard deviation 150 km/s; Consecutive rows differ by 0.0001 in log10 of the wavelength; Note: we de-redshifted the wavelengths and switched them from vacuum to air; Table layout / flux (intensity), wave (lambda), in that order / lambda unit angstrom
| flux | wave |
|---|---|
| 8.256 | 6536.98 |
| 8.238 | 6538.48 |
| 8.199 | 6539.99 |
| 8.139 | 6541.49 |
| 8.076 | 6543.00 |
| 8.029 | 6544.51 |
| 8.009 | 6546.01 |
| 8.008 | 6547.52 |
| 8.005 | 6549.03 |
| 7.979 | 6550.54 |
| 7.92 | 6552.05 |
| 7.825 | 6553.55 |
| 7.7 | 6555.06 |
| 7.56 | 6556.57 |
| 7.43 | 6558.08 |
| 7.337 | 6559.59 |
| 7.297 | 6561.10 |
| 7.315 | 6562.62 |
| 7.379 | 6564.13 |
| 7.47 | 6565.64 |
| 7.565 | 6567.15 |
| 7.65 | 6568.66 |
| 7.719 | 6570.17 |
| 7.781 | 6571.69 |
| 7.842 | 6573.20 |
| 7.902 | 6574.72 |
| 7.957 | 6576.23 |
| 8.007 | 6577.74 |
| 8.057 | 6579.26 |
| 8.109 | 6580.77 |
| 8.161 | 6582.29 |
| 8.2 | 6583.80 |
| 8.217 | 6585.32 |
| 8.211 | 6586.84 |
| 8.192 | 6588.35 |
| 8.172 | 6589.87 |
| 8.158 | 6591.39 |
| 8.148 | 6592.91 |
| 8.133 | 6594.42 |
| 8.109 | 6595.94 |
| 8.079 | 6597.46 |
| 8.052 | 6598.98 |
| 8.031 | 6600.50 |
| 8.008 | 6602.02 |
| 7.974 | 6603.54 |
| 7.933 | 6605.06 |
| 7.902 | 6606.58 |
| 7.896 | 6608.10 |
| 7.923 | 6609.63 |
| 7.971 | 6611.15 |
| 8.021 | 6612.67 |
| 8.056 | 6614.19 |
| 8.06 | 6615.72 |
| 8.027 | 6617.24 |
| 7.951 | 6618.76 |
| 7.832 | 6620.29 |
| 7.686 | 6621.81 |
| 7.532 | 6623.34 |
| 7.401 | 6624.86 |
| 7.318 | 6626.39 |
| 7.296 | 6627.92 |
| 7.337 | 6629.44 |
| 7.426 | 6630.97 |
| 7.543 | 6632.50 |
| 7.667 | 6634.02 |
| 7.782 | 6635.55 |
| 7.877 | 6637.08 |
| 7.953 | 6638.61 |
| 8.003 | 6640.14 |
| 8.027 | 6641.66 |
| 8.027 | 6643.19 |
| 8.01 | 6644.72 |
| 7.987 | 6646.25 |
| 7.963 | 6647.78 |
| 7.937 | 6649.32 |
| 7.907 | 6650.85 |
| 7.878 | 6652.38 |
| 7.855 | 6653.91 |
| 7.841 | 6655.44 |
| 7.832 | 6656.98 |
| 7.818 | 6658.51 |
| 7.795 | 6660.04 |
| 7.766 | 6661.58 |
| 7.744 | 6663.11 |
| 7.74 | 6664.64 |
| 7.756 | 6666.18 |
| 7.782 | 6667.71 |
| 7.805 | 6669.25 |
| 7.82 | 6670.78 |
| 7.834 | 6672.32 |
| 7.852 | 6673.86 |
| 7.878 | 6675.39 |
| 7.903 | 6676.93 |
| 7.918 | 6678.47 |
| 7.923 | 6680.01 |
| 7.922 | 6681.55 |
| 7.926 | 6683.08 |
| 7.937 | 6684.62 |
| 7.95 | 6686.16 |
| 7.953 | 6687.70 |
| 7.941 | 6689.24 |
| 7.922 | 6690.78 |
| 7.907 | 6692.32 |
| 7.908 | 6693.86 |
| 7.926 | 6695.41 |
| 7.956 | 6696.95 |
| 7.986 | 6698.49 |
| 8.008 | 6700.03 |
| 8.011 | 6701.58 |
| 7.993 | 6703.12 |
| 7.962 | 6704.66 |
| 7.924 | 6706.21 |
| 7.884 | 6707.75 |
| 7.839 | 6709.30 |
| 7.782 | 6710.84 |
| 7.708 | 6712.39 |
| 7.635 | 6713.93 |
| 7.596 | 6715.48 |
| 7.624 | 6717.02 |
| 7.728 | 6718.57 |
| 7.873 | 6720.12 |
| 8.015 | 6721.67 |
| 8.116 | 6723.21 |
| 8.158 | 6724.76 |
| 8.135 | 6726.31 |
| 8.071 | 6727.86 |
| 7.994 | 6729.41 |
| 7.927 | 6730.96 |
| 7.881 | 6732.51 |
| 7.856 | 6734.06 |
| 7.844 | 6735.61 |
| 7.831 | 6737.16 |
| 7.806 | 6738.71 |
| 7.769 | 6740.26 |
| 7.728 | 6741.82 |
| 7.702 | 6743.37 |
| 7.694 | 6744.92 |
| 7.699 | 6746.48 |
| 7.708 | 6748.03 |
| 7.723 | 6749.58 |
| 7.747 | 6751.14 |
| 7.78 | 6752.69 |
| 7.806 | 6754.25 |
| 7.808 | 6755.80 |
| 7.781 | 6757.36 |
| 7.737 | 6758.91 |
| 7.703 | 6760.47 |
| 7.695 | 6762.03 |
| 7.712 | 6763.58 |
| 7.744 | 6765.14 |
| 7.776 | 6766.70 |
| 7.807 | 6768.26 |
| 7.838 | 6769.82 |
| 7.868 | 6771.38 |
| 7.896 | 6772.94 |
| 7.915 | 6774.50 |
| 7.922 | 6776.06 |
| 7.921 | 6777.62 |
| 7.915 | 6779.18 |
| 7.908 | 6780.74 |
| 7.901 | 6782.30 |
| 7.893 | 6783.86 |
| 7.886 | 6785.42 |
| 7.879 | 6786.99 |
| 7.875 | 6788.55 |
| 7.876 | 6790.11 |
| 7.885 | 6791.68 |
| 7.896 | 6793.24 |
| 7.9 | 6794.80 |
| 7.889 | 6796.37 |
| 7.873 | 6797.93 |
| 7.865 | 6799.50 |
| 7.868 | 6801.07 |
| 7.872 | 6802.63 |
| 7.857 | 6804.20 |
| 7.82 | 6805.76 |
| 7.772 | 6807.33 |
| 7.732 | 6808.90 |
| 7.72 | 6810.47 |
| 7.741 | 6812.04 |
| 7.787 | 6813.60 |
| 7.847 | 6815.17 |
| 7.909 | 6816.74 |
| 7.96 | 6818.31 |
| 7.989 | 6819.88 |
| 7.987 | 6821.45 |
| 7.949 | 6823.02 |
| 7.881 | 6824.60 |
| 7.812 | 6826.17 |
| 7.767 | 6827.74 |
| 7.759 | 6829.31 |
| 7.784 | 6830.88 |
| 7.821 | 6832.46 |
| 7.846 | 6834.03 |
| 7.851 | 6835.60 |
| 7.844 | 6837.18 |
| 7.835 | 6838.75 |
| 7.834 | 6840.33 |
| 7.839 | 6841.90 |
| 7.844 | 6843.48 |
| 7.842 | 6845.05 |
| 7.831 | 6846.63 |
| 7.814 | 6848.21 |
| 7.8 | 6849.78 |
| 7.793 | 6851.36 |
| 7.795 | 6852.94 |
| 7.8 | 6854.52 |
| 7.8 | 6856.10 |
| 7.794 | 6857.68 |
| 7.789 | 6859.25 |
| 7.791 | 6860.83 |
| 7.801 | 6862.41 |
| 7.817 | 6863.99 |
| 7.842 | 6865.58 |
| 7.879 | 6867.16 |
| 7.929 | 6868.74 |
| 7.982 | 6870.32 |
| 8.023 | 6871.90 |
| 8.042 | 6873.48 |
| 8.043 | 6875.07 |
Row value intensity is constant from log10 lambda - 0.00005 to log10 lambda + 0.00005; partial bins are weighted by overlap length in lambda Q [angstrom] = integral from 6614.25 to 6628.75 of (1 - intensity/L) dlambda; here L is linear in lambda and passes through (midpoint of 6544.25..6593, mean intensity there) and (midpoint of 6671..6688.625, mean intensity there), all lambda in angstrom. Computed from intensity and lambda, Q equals 0.3 angstrom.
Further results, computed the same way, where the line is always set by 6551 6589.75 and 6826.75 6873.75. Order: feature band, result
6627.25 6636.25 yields 0.3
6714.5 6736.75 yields -0.3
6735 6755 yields 0.2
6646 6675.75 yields -0.1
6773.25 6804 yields -0.2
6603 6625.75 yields -0.2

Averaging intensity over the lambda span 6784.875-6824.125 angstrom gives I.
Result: 7.86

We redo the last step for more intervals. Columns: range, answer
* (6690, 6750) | 7.87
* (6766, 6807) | 7.88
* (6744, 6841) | 7.83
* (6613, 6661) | 7.8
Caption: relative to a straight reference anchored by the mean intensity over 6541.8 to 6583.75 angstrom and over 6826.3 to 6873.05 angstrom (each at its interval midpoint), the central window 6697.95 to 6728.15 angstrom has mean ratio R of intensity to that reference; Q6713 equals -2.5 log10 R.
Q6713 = -0.01 mag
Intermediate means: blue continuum 7.79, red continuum 7.84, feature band 7.9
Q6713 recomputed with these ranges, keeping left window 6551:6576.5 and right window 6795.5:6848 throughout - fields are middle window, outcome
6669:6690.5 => -0.025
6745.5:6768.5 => 0.006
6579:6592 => -0.072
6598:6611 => -0.042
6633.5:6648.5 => -0.034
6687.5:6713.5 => -0.024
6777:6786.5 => -0.013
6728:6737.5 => -0.019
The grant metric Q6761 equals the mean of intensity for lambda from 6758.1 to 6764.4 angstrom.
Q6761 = 7.72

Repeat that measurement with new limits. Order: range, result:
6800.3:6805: 7.88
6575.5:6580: 8.01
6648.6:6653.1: 7.91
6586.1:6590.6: 8.2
